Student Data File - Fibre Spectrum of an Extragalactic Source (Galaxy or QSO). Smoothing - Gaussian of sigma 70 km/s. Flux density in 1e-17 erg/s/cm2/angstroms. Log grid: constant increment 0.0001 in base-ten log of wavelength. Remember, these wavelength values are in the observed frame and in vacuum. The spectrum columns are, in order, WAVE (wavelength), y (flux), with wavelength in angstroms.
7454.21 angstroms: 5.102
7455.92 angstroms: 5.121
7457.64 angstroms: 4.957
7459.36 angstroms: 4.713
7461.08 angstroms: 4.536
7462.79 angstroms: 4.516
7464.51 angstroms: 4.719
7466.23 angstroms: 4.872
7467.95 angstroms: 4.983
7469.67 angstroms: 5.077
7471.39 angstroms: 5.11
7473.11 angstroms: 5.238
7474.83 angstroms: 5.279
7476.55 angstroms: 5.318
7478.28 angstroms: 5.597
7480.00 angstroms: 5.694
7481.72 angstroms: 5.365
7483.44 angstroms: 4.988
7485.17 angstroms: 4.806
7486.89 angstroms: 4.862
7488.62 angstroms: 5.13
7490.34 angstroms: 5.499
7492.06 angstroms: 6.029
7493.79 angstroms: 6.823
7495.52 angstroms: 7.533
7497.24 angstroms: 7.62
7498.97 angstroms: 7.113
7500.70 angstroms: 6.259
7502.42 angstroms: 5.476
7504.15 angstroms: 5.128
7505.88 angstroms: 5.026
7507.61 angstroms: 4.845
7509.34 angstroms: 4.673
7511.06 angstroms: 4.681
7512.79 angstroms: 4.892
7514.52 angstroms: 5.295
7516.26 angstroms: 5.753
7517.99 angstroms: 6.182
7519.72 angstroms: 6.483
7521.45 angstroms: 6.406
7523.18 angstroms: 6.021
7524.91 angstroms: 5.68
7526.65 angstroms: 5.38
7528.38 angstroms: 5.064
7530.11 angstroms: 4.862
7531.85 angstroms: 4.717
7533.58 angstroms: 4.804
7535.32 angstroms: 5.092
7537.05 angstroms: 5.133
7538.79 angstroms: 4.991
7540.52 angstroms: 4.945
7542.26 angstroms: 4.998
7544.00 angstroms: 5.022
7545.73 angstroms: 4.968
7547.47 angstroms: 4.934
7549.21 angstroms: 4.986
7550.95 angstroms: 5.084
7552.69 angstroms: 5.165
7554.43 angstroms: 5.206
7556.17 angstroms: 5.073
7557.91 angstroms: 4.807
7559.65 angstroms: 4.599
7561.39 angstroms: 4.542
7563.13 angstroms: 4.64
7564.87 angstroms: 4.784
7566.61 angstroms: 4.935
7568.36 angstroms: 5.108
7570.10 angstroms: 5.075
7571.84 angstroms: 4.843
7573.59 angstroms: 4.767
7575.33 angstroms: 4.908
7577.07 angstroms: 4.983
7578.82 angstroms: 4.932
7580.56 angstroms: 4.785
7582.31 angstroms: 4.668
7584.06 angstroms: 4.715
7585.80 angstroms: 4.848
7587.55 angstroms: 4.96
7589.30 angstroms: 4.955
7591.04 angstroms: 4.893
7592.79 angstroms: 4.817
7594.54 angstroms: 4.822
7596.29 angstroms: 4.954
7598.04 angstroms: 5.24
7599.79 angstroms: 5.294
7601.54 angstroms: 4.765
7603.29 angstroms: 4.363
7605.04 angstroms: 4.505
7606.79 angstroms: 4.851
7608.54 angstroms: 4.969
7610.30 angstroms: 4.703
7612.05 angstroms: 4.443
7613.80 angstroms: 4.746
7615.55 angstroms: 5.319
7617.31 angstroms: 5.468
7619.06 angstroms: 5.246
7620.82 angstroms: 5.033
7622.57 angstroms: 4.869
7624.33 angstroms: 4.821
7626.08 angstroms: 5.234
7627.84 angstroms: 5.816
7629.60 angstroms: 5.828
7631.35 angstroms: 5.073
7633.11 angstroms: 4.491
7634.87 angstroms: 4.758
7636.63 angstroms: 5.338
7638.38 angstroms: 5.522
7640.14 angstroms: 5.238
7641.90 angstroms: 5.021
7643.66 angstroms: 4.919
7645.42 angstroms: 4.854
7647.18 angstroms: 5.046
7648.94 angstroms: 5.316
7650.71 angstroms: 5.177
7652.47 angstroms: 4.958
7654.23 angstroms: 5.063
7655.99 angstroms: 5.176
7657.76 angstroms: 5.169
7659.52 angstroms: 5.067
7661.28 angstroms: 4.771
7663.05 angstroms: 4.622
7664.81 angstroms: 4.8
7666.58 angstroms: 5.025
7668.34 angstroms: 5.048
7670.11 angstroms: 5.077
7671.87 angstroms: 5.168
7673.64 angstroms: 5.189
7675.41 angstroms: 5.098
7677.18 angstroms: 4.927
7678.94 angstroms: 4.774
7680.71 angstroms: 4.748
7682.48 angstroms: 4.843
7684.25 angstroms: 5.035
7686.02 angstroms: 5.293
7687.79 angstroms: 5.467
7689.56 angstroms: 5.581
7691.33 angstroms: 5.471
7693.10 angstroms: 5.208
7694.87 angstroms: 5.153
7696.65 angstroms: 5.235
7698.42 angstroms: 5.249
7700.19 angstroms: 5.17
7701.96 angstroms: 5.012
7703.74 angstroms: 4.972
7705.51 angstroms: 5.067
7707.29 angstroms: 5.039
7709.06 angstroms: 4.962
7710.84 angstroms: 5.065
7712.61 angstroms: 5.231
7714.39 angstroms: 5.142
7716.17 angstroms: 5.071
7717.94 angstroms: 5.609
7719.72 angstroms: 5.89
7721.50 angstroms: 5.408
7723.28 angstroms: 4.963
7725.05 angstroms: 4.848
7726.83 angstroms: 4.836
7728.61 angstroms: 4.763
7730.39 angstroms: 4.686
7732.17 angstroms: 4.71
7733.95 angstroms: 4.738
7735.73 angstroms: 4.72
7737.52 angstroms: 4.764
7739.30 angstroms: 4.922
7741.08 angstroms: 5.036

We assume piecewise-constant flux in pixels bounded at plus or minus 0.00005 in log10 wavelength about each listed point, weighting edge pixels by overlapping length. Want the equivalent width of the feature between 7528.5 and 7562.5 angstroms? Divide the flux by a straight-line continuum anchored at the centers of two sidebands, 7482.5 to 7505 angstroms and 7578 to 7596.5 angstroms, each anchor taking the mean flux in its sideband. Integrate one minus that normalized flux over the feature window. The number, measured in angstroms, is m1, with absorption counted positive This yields 2.5 angstroms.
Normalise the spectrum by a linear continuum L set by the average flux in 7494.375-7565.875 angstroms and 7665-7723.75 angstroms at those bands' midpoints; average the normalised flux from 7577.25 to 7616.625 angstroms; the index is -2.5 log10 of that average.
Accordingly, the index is 0.09 mag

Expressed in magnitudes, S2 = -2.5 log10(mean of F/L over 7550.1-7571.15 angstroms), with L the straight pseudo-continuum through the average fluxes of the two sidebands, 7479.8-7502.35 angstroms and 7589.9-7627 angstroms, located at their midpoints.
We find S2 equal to 0.09 mag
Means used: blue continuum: 5.97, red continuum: 4.92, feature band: 4.92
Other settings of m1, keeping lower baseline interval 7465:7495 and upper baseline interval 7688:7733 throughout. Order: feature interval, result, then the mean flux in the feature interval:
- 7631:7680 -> 1.6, 5.02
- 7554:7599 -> 3.3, 4.88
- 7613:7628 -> 0.2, 5.14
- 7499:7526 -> -1.3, 5.57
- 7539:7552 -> 0.7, 4.99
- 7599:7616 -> 1.5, 4.78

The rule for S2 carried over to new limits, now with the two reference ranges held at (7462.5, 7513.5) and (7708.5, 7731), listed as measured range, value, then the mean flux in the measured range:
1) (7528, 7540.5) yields 0.09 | 4.95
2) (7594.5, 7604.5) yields 0.08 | 4.9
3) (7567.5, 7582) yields 0.09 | 4.92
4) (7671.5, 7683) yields 0.05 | 4.96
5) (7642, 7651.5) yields 0.04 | 5.05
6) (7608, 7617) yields 0.09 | 4.87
